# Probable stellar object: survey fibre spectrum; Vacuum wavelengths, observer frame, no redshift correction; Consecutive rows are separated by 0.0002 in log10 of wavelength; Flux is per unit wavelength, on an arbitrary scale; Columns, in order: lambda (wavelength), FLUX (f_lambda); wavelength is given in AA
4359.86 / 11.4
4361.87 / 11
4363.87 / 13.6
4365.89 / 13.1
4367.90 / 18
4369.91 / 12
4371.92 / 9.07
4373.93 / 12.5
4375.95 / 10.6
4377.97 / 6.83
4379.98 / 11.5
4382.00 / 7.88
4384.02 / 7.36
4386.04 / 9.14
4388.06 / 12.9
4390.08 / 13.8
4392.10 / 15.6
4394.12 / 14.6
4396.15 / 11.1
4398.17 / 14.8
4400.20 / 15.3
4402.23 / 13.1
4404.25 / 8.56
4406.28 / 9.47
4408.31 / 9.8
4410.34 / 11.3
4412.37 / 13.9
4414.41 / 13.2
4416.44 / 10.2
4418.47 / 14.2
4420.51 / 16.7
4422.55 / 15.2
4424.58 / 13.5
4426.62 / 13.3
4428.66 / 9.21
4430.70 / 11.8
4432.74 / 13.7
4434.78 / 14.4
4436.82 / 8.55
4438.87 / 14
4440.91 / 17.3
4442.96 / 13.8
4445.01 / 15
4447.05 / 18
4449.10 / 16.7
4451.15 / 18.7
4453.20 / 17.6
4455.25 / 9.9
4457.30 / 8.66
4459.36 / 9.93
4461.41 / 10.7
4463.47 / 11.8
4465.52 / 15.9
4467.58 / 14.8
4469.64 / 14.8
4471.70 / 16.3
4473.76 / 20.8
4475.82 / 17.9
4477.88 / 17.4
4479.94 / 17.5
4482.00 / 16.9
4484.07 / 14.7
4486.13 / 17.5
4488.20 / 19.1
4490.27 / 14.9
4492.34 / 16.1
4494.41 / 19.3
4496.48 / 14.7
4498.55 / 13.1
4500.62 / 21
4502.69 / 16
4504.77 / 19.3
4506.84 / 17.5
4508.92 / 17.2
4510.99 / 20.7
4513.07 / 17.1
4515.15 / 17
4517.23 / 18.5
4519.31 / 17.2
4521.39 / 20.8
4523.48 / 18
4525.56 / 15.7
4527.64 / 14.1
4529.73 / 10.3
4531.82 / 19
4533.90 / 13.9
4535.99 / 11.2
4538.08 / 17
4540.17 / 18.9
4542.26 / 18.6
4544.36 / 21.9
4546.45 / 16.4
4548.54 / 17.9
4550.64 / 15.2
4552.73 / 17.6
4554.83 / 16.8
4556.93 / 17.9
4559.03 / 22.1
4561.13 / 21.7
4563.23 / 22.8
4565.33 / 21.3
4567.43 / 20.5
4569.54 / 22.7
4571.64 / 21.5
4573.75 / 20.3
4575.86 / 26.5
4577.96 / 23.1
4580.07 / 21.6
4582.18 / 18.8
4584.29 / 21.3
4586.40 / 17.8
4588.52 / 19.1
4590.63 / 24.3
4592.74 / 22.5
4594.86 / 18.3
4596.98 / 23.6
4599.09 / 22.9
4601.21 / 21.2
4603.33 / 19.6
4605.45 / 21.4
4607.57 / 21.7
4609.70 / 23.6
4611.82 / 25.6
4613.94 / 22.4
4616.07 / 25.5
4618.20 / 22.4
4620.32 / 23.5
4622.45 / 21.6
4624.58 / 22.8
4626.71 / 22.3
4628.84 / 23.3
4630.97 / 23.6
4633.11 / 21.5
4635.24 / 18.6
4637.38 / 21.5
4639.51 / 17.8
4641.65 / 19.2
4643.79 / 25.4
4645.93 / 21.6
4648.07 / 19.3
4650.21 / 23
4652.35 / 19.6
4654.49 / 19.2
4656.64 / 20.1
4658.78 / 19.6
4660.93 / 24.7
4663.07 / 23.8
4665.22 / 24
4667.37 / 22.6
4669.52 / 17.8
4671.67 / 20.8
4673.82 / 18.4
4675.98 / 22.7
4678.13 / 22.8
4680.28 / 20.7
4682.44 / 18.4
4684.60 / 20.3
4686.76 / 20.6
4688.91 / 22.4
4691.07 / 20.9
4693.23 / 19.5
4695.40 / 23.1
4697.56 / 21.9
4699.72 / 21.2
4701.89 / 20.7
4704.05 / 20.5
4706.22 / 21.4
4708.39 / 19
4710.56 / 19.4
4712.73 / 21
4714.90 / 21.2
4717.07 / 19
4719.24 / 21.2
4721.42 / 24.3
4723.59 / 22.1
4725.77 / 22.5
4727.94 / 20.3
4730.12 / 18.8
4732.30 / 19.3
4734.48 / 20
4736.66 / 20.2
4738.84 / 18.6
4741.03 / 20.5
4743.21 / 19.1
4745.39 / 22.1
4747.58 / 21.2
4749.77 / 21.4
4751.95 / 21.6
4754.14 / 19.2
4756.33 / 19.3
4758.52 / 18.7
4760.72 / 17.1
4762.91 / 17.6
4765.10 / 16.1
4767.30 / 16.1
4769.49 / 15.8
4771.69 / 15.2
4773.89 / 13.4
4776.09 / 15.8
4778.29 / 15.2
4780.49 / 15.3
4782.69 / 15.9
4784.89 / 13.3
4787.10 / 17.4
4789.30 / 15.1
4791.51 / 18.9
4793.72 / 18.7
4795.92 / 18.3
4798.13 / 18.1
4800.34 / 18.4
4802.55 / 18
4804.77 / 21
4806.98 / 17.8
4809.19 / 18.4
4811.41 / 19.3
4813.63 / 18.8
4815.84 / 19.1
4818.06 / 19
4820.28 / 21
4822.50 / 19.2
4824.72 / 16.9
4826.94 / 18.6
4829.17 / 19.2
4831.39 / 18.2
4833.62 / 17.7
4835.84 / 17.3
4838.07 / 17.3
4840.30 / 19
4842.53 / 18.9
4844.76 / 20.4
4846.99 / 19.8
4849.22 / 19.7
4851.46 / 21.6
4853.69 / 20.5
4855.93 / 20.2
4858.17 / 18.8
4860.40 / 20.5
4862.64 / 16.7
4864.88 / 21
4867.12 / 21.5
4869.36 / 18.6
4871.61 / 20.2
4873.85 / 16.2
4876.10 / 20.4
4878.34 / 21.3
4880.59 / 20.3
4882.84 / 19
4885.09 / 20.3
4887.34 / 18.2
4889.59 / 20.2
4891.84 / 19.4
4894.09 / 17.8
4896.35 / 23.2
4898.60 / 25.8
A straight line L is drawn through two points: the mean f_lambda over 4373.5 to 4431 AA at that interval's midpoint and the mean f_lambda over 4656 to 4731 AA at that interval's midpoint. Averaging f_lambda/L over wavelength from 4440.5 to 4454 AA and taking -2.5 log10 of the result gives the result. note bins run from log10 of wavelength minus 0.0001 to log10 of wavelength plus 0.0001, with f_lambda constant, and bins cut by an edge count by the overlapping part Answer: -0.239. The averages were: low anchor 12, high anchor 21.1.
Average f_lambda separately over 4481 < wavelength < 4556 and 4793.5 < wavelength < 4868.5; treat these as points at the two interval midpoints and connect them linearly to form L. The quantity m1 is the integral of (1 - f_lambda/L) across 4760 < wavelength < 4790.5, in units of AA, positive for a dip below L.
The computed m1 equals 5.0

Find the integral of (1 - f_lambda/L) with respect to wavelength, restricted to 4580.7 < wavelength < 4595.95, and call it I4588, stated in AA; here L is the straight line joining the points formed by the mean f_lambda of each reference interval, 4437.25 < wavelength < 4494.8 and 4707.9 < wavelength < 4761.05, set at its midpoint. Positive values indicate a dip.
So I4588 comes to -2.3 AA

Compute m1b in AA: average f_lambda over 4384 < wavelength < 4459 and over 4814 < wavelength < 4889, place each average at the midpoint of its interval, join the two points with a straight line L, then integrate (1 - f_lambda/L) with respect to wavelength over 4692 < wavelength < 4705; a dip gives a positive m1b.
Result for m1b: -3.08 AA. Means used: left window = 13.1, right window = 19.3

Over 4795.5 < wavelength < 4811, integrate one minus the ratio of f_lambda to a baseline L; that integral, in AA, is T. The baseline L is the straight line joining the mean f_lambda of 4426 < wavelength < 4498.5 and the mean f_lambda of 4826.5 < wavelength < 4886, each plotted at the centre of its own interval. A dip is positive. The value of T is 0.1 AA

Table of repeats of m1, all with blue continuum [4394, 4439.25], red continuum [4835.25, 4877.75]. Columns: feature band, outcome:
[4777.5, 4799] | 2.06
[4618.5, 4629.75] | -4.89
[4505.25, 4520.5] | -4.25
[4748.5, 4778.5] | 0.95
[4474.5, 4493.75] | -4.80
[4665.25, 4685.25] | -4.92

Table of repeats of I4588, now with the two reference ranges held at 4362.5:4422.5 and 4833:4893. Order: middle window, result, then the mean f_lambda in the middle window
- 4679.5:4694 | -3.2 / 20.4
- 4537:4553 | -3.8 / 17.9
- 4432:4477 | -4.9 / 14.5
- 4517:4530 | -2.2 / 16.6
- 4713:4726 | -3.3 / 21.6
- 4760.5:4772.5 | 1.1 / 16.3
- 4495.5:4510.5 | -3.5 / 17.1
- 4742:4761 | -2.5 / 20.1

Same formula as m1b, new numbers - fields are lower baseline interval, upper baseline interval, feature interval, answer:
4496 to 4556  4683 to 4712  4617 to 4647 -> -3.83 AA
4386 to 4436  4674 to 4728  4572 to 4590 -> -3.60 AA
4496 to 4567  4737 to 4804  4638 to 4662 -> -4.30 AA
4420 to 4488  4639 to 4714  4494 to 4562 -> -2.39 AA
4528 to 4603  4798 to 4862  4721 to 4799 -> 3.47 AA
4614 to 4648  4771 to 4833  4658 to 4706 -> -1.35 AA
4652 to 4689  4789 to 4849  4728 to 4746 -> 0.16 AA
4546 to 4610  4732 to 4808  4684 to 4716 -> -3.21 AA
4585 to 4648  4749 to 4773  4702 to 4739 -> -3.02 AA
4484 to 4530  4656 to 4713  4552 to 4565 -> -1.21 AA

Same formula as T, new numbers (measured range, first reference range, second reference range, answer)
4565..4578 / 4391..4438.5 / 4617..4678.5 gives -2.5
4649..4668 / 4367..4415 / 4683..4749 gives -2.6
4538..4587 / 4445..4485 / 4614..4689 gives -4.2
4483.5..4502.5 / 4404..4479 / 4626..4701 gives -1.5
